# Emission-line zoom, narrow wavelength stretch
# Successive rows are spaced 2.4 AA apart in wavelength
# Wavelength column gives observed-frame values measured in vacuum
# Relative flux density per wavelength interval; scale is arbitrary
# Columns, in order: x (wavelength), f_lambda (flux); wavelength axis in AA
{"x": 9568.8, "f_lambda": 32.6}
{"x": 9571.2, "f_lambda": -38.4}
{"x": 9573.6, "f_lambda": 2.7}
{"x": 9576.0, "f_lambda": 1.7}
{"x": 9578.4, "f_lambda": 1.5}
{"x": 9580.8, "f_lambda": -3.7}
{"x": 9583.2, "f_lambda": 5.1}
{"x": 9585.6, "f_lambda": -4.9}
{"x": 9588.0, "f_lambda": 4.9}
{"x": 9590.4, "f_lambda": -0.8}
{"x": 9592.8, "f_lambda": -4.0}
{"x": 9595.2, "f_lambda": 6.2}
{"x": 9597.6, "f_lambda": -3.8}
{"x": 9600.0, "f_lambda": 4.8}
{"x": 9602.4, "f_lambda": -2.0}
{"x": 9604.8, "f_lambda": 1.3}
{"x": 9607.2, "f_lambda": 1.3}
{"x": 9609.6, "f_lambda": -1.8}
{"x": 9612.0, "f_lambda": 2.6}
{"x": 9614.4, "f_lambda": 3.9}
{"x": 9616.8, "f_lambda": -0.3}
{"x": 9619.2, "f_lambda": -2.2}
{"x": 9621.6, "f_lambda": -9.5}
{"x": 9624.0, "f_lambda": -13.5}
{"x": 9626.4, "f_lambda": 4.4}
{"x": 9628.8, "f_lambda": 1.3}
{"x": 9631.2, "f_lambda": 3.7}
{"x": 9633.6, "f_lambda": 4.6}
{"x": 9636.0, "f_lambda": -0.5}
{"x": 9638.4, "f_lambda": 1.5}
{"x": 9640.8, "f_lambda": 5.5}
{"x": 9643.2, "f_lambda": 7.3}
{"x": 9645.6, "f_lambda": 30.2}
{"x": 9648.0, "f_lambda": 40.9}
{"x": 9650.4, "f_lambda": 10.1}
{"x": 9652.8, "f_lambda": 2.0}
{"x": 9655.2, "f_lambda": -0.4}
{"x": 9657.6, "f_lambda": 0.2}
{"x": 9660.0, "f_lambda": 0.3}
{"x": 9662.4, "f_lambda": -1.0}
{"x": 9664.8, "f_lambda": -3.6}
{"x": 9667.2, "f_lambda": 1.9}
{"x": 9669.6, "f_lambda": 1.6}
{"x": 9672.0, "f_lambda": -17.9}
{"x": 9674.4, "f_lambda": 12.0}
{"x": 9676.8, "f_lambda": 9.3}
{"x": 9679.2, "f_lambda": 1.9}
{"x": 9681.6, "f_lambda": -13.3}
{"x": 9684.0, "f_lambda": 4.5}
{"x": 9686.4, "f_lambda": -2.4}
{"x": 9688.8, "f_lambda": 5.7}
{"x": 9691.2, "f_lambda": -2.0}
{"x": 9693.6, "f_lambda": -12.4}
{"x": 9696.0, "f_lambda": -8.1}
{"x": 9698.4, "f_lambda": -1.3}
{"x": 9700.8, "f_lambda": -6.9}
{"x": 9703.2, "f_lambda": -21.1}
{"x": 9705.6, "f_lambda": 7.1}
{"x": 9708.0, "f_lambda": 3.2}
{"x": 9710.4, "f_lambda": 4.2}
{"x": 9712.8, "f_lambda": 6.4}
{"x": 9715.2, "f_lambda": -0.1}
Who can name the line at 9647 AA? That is H-beta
